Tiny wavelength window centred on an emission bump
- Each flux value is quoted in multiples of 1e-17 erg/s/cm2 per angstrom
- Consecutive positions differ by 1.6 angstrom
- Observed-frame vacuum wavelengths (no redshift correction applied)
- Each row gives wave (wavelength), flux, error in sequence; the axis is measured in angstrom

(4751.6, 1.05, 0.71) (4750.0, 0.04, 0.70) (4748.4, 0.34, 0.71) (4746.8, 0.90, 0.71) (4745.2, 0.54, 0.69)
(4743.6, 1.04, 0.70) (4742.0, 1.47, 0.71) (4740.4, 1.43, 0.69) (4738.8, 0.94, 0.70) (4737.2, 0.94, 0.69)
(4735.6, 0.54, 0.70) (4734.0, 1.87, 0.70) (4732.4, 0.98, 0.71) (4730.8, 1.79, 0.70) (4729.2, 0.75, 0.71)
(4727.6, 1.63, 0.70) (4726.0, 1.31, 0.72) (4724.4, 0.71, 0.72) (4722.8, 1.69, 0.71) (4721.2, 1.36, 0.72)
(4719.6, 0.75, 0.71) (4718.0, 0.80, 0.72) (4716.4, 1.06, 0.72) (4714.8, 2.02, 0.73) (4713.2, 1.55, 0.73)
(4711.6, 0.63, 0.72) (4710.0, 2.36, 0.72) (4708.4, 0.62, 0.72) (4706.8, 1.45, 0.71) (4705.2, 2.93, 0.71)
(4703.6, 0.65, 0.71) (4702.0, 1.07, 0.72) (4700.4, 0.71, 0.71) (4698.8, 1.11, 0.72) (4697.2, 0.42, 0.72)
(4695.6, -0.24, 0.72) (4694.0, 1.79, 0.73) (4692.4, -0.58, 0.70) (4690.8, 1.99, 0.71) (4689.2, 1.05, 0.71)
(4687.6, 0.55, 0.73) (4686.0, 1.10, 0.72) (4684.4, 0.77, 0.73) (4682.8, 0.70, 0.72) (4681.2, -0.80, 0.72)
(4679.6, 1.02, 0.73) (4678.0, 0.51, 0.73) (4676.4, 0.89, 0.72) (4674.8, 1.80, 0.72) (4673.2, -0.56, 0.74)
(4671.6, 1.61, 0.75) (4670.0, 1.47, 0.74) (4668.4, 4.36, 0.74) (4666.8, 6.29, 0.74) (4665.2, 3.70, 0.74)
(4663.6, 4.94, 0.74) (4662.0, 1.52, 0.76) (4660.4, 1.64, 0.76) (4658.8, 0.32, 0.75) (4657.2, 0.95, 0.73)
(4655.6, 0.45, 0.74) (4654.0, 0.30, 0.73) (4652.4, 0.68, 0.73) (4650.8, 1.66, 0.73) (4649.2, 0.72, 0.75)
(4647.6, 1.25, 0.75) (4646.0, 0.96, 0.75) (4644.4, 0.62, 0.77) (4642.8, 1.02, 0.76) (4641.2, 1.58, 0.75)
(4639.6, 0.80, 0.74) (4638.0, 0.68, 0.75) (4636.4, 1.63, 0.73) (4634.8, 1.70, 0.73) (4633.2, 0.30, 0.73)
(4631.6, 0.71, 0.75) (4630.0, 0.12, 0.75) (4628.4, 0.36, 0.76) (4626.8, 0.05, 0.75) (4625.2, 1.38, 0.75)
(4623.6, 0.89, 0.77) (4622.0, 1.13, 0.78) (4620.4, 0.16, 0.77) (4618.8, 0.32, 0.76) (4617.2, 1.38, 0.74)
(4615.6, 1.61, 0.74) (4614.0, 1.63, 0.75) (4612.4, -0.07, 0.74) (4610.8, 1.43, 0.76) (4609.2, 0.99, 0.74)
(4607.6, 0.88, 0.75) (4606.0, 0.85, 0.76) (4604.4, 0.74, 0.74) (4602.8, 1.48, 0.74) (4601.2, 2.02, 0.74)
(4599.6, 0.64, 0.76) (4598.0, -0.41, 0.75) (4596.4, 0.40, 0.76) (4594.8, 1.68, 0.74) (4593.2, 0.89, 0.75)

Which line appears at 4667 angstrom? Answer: [O II] 3727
